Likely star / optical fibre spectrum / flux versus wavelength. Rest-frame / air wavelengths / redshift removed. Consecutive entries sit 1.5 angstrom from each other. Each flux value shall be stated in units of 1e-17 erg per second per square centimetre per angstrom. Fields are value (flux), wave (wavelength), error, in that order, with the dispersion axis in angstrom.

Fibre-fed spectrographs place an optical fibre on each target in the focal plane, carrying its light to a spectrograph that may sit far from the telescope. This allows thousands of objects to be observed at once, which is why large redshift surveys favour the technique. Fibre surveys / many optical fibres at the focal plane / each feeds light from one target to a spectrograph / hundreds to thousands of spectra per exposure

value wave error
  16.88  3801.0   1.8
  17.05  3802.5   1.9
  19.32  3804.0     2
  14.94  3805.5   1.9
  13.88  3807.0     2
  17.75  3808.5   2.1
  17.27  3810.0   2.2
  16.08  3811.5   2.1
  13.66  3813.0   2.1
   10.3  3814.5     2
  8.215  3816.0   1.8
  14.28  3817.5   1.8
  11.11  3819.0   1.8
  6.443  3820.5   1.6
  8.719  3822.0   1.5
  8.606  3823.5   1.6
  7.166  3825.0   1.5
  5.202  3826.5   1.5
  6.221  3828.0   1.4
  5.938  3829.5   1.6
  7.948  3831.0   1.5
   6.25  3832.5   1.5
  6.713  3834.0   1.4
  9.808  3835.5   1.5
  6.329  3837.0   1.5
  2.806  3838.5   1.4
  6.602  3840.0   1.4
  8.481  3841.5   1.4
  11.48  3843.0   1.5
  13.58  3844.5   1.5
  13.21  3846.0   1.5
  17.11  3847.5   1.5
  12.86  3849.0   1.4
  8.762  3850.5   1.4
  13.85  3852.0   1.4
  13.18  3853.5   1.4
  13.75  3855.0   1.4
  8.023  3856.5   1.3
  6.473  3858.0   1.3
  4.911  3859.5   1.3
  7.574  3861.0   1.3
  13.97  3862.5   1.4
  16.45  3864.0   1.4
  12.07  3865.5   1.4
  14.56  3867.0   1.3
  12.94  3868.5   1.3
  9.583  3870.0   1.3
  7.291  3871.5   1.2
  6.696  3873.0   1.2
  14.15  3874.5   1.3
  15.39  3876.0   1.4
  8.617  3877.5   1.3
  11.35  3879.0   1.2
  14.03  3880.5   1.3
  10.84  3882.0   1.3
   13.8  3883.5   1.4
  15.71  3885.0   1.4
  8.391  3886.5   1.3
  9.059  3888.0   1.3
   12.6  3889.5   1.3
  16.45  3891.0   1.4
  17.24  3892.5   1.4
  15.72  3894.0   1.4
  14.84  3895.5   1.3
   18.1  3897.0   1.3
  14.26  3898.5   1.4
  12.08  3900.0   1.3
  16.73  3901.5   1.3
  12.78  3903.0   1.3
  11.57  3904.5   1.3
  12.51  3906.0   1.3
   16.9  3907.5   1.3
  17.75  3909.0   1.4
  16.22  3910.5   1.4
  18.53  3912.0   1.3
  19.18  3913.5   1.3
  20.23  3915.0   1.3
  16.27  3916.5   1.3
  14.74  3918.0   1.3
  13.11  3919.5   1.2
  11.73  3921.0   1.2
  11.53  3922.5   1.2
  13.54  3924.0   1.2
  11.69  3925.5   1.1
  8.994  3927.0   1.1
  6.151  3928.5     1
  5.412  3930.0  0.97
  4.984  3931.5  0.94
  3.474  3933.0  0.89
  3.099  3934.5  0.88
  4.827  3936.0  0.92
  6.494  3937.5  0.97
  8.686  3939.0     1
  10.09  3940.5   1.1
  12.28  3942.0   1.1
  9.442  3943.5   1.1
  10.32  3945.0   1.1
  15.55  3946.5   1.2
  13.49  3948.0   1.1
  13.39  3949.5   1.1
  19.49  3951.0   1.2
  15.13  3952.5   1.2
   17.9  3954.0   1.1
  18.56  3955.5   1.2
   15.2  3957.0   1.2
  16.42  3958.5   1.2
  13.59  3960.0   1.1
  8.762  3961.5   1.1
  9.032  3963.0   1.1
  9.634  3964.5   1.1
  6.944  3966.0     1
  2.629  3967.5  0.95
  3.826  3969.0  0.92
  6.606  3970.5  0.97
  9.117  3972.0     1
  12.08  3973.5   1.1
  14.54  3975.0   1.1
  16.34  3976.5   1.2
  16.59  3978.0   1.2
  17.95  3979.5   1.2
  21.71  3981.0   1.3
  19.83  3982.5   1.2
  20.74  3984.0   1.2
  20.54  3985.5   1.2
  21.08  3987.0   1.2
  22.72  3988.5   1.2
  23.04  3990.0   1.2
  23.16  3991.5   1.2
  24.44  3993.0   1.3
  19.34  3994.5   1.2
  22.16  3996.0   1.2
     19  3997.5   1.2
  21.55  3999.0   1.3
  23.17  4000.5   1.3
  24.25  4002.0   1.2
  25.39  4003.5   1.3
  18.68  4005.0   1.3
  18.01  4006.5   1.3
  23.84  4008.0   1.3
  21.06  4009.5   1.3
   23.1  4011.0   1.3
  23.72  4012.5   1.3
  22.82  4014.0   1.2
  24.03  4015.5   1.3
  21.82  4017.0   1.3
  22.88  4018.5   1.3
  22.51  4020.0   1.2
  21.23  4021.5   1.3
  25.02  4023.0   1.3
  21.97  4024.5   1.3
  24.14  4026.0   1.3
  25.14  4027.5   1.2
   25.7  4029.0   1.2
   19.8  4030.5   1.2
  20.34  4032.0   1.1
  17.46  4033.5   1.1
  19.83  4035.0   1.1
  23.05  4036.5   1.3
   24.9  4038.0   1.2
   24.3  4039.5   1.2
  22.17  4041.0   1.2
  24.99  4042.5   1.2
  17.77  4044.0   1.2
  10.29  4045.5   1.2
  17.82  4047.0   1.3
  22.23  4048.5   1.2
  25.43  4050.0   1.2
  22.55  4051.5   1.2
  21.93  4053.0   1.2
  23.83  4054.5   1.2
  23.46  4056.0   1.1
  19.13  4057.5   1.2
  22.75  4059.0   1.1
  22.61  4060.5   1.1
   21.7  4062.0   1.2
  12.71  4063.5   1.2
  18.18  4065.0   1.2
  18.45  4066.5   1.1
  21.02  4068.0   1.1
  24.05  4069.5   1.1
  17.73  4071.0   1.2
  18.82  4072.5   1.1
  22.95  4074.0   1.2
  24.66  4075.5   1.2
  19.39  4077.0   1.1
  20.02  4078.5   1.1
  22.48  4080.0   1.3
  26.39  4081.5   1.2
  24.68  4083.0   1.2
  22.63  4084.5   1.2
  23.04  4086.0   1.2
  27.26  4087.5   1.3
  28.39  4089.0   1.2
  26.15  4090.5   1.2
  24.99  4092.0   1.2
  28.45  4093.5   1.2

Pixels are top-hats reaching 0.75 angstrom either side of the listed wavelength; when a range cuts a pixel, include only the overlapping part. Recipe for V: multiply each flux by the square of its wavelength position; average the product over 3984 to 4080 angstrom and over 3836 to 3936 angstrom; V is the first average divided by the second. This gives 1.95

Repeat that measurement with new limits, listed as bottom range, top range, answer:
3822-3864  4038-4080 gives 2.51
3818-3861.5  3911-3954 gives 1.36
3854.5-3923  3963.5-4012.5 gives 1.43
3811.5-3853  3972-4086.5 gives 2.48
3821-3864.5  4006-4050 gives 2.57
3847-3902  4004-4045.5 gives 1.92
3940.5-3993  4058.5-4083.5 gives 1.50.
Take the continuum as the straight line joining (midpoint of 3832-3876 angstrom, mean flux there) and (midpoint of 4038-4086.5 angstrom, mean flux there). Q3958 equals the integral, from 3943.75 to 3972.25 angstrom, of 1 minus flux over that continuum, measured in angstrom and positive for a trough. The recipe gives 7.0 angstrom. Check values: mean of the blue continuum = 10.4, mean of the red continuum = 21.3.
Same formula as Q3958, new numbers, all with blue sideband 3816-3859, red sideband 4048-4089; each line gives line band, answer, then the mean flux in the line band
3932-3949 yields 6.95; 8.9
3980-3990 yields -2.18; 21.2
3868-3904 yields -2.60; 12.9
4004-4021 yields -2.86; 22.1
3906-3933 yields 1.15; 13.1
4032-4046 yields -0.25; 20.7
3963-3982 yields 6.00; 11.5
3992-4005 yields -2.93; 22.2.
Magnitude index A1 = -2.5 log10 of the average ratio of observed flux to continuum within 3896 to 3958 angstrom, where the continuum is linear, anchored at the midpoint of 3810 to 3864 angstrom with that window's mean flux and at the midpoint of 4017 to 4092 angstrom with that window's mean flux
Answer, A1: 0.15 mag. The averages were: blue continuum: 9.79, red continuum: 22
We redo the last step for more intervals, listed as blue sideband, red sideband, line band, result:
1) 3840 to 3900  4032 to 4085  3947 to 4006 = 0.05 mag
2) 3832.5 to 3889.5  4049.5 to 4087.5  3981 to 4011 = -0.21 mag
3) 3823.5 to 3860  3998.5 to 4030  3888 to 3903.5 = -0.11 mag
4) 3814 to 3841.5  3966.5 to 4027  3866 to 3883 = -0.04 mag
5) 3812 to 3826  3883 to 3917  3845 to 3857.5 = -0.05 mag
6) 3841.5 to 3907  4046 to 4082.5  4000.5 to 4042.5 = -0.17 mag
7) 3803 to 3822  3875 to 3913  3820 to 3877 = 0.37 mag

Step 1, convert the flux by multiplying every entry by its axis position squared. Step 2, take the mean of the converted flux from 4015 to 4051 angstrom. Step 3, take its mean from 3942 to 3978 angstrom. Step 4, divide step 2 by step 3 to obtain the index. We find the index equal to 1.9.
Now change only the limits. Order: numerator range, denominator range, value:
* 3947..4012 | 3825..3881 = 1.81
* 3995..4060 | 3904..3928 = 1.59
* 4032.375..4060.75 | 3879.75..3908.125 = 1.66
